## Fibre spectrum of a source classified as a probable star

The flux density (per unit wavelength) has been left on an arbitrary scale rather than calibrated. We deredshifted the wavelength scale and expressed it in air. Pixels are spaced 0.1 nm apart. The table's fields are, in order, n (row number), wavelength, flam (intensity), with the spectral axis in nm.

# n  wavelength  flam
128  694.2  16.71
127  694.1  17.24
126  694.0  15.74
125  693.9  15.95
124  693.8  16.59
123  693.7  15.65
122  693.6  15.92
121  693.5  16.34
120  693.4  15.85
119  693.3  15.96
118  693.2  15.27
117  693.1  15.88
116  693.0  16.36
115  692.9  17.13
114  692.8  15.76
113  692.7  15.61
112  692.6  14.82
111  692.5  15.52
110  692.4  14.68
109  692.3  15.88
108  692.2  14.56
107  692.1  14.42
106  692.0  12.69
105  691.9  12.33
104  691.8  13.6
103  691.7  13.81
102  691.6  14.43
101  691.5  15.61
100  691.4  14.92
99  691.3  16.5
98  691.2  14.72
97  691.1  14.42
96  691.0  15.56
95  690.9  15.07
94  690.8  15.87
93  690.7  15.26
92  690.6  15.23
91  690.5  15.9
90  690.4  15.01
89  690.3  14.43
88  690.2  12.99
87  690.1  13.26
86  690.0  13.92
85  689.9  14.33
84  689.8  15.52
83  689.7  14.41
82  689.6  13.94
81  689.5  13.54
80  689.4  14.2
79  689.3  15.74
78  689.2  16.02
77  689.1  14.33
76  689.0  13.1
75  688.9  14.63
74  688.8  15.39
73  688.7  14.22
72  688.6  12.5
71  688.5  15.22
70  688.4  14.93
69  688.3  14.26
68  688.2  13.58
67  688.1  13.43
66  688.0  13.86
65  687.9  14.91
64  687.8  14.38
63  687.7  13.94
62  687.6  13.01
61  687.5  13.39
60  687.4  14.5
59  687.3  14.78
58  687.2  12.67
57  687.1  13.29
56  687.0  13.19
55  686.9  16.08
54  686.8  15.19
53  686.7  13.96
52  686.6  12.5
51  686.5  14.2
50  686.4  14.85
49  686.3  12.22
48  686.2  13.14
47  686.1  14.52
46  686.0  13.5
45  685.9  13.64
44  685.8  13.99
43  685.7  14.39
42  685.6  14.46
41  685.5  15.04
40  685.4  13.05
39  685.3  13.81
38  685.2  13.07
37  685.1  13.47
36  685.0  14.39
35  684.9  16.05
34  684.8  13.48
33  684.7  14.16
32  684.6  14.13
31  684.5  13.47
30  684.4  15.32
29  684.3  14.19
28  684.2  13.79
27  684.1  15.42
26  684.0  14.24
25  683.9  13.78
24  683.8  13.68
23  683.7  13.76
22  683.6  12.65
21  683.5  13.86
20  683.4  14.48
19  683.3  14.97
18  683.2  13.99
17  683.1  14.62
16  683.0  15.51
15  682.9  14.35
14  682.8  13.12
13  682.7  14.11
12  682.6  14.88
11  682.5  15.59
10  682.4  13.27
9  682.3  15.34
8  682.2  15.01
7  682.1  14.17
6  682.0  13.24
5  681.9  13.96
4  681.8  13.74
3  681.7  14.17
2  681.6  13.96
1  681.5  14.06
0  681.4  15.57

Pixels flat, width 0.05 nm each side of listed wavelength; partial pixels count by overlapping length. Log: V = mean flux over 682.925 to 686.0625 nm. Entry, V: 14.1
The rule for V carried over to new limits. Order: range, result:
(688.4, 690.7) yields 14.5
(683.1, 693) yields 14.3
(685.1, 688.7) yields 13.9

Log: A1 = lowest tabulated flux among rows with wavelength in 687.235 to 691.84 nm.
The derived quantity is 12.5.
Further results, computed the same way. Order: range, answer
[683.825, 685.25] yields 13.07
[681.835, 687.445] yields 12.22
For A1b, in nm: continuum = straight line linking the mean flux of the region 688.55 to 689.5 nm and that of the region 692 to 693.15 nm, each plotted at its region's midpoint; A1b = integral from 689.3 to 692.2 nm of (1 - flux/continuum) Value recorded 0.07 nm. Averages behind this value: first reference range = 14.4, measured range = 14.5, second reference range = 15.4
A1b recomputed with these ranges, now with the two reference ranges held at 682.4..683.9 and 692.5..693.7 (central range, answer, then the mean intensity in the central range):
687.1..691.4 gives 0.223 nm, 14.4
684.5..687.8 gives 0.172 nm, 13.9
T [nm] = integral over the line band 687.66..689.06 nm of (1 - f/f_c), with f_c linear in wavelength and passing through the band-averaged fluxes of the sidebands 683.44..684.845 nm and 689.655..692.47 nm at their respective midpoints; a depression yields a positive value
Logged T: 0.02 nm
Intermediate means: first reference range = 14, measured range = 14.2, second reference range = 14.6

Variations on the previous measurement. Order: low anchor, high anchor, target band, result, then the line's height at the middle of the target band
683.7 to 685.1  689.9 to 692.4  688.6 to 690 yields 0.003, 14.5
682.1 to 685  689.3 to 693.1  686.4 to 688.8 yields 0.087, 14.6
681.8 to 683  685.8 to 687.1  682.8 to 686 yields -0.009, 14.1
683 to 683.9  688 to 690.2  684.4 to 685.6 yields 0.004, 14.1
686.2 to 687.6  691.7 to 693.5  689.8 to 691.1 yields -0.012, 14.6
